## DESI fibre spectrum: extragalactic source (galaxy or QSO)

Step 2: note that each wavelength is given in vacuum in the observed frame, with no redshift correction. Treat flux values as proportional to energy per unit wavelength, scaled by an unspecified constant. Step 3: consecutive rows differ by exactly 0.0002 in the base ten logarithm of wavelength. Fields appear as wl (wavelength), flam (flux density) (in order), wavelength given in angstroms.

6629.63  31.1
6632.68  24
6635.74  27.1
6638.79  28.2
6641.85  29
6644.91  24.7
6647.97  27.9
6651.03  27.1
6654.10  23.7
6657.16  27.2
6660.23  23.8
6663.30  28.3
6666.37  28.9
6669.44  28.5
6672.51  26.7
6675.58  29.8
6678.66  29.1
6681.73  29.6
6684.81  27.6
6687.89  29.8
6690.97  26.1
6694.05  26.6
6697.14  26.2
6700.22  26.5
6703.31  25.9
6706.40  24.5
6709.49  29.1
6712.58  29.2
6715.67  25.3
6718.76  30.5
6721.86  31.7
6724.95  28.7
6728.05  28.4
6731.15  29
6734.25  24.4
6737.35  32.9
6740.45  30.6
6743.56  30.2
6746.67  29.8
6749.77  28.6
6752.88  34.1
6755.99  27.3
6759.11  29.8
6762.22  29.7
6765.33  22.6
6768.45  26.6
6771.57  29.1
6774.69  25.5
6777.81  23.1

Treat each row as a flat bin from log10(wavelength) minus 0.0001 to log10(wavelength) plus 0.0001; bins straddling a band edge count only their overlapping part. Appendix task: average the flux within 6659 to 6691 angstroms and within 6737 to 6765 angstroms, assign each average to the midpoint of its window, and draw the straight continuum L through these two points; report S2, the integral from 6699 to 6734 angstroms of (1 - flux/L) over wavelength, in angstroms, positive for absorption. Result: 1.4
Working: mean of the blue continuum 28.2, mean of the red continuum 29.9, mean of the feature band 28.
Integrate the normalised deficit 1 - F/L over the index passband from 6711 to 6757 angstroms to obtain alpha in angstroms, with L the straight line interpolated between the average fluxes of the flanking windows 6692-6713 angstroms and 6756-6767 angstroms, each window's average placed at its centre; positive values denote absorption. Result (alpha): -4.0 angstroms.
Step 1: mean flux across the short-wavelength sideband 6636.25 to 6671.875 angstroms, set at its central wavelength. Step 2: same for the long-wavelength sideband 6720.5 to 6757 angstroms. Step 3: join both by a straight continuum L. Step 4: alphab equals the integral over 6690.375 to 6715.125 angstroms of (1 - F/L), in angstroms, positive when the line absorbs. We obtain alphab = 1.6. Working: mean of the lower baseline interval 27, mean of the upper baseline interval 29.7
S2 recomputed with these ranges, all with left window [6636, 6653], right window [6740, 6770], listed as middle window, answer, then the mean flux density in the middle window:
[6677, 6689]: -0.5 angstroms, 29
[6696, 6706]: 0.7 angstroms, 26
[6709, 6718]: 0.1 angstroms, 28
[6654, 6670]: 0.4 angstroms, 26.9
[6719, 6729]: -0.5 angstroms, 29.8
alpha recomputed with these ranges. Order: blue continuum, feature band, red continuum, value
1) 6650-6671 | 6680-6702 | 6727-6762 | 0.2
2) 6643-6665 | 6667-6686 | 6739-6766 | -1.2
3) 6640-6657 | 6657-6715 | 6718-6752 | 0.7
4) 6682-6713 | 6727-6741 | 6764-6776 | -1.3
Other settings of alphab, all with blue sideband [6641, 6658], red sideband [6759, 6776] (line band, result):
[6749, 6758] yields -1.1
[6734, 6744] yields -1.2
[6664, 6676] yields -0.8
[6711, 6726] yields -1.3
